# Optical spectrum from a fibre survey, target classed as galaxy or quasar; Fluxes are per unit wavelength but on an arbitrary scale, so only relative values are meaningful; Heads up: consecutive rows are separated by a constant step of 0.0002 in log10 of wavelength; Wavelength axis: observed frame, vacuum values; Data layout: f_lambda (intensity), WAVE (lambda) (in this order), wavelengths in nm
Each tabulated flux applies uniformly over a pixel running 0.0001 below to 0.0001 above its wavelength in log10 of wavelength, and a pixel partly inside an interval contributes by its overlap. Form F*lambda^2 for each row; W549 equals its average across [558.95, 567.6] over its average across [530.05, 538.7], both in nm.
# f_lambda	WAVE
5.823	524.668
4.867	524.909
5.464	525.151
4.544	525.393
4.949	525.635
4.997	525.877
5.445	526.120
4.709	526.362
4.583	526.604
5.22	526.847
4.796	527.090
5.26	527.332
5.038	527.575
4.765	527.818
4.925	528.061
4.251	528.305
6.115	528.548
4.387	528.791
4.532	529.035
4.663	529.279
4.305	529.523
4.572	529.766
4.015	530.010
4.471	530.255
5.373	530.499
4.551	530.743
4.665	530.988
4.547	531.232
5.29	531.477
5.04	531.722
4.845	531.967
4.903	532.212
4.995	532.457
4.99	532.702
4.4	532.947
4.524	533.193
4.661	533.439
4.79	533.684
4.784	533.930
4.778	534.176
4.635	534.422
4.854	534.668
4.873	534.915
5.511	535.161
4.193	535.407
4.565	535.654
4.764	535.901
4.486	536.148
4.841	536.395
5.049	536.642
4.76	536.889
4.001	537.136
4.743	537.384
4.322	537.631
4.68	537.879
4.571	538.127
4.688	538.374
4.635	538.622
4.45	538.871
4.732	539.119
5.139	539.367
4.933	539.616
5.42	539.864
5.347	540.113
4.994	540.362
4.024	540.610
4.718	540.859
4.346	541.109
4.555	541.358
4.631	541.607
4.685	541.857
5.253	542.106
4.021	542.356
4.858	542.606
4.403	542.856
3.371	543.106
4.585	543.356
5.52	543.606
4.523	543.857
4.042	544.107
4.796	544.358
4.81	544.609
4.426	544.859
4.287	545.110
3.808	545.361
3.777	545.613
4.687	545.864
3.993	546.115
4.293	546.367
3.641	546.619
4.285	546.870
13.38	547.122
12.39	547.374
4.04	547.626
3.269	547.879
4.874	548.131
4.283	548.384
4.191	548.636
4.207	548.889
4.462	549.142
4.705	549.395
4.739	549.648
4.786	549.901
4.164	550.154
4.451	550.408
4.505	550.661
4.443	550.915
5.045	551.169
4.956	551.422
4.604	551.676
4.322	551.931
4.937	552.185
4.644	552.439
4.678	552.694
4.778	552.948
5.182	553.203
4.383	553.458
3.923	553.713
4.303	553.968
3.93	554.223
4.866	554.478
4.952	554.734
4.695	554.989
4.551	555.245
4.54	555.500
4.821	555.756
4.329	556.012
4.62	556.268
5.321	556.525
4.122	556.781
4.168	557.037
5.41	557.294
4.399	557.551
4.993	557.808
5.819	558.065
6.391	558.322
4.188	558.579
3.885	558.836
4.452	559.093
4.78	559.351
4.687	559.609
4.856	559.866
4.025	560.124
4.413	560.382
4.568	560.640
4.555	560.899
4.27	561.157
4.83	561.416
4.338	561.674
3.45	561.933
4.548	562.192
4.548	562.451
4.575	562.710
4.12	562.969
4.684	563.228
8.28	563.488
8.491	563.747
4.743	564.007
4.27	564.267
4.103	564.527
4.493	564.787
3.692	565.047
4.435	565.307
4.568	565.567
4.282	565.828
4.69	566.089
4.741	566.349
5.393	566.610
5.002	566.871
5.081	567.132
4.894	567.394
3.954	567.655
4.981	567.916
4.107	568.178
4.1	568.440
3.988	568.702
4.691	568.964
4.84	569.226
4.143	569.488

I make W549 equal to 1.12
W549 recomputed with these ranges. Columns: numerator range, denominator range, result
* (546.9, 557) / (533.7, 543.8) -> 1.10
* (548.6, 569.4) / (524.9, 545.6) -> 1.08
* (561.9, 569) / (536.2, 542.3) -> 1.11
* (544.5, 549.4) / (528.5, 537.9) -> 1.14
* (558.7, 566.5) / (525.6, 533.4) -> 1.10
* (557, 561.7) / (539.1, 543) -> 1.06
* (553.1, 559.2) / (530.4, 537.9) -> 1.07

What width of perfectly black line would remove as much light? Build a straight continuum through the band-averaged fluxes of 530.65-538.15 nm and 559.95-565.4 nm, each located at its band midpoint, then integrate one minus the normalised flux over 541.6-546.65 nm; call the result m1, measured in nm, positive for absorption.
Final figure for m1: 0.35 nm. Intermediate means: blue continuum 4.73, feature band 4.41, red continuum 4.74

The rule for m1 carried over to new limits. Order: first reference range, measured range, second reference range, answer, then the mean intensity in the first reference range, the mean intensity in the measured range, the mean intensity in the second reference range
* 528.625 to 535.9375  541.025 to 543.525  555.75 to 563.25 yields 0.100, 4.72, 4.49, 4.6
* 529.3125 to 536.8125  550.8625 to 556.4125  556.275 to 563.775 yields 0.208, 4.74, 4.62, 4.82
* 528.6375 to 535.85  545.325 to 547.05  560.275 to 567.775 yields 0.133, 4.72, 4.37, 4.76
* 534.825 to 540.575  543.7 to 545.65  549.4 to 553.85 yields 0.141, 4.76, 4.35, 4.62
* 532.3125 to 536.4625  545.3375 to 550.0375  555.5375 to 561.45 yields -0.462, 4.74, 5.17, 4.69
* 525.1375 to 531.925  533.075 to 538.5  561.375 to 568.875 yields 0.140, 4.83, 4.69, 4.74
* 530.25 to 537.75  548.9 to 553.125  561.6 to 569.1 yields 0.098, 4.75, 4.63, 4.73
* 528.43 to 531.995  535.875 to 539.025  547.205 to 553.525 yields 0.129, 4.75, 4.61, 4.9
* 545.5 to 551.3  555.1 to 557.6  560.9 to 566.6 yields 0.144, 5.07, 4.64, 4.78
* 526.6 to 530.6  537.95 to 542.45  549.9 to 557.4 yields -0.031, 4.78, 4.73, 4.61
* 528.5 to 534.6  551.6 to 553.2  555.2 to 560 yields 0.017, 4.74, 4.7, 4.76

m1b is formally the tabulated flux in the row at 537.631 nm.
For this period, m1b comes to 4.322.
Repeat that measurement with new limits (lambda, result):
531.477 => 5.29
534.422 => 4.635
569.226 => 4.84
